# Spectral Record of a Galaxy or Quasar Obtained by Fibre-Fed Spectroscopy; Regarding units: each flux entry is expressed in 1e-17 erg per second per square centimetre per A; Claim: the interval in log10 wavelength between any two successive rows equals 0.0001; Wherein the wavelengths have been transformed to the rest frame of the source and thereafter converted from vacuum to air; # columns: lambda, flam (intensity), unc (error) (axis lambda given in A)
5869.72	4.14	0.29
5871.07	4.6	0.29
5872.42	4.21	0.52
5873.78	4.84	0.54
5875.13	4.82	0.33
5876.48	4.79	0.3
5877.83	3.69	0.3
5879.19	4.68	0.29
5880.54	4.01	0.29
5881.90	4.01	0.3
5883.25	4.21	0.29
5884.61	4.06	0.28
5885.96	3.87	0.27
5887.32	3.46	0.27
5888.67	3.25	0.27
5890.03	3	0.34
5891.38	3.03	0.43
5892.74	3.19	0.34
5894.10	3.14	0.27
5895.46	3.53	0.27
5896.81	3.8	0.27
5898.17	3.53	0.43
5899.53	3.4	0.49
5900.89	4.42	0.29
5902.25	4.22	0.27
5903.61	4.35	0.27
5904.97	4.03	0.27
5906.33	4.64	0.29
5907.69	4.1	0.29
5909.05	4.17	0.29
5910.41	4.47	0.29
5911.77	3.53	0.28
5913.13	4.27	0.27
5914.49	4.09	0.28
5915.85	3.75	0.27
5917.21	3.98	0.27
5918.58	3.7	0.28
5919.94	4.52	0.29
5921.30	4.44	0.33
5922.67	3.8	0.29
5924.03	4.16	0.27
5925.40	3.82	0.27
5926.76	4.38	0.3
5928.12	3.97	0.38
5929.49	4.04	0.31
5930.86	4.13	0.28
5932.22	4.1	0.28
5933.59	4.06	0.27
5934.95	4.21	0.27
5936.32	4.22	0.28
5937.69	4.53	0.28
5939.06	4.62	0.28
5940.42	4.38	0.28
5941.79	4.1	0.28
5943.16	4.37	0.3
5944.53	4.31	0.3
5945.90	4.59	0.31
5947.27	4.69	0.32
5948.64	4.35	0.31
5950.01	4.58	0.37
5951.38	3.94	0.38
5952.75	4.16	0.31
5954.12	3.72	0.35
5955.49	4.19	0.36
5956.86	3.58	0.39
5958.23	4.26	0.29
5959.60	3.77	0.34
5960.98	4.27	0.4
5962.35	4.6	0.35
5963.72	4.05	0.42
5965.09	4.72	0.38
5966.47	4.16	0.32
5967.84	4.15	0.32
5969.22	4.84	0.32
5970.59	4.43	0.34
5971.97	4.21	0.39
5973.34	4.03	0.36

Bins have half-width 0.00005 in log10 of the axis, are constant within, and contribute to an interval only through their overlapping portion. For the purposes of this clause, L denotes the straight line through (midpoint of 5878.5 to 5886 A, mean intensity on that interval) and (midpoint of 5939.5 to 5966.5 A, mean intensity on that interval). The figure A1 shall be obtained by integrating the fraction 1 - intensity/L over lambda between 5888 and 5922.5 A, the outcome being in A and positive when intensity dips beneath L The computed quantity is 2.7 A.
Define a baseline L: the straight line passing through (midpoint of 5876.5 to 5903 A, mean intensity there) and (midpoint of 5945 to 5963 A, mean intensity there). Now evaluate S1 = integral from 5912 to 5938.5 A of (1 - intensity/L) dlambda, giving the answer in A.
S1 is -0.7 A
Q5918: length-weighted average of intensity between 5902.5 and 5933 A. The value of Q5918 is 4.11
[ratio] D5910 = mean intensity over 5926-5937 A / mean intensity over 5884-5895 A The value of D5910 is 1.23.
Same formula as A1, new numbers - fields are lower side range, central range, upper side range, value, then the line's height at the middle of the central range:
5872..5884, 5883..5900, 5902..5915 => 3.19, 4.28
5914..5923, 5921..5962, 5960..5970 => 0.17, 4.21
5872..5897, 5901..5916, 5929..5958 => -0.58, 4.02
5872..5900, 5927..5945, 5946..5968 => -0.60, 4.1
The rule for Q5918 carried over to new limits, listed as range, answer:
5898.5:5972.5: 4.19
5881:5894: 3.55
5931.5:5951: 4.36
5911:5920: 3.95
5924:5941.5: 4.2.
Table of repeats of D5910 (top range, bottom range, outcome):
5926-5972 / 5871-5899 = 1.10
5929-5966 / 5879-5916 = 1.10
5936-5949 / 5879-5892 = 1.19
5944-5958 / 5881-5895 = 1.19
